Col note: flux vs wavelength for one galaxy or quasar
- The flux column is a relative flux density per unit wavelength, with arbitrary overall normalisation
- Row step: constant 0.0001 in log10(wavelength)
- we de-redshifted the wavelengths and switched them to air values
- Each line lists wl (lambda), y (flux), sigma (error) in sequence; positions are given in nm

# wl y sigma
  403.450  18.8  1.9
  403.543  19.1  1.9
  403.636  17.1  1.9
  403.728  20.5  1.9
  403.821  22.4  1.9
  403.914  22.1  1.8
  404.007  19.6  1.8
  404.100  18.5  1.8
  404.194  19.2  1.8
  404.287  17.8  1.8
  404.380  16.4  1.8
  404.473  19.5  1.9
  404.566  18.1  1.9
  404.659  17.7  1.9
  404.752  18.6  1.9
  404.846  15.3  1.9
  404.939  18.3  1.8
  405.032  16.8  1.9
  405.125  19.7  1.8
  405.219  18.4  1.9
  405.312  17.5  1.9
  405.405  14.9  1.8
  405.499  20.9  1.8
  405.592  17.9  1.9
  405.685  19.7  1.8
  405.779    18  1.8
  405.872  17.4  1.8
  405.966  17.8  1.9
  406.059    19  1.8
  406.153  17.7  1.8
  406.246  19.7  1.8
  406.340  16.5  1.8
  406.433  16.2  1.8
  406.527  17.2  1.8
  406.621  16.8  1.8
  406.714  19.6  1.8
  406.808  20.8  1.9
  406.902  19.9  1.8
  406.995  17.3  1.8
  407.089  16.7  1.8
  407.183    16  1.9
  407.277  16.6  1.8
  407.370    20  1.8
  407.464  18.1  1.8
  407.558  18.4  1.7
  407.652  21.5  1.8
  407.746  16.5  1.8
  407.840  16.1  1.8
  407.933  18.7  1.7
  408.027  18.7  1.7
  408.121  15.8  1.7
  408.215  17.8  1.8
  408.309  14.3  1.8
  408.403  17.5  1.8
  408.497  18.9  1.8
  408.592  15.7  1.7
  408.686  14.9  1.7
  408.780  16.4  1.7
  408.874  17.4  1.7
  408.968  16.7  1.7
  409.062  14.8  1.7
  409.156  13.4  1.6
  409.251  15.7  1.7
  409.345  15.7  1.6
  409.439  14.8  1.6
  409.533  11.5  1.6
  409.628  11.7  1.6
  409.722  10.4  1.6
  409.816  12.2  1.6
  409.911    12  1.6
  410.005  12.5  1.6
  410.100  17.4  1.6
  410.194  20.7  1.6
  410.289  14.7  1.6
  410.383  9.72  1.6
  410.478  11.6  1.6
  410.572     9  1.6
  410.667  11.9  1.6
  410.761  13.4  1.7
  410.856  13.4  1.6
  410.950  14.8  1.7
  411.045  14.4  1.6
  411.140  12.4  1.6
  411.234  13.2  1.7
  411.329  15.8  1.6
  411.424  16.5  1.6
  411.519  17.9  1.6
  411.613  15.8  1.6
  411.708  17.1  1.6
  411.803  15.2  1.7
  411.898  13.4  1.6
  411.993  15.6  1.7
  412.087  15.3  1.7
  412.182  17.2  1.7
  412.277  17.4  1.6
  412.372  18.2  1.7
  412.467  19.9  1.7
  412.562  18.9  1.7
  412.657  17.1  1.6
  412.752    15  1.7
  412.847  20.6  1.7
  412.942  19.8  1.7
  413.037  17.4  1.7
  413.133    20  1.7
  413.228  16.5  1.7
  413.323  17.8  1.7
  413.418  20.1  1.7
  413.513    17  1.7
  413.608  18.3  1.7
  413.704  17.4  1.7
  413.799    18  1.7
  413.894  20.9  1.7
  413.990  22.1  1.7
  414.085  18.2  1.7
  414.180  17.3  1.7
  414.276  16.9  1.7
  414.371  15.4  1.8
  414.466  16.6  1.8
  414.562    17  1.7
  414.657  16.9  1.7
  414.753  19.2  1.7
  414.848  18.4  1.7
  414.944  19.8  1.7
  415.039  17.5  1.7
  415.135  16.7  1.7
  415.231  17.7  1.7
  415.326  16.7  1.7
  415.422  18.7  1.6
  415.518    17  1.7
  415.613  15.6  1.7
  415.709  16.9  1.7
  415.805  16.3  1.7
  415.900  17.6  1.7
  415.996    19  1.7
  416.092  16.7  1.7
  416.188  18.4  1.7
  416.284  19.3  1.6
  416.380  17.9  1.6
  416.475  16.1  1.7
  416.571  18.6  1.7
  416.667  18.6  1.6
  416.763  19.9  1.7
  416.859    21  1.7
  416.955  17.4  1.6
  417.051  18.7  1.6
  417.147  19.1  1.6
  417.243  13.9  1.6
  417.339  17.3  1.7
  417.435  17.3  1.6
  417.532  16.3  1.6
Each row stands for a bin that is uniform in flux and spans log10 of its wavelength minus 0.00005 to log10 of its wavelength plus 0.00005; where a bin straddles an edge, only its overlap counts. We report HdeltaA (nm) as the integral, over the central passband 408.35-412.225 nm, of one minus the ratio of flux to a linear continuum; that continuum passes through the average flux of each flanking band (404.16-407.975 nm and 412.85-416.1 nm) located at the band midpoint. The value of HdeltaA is 0.73 nm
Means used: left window 18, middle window 14.6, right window 17.9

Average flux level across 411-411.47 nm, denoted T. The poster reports 14.4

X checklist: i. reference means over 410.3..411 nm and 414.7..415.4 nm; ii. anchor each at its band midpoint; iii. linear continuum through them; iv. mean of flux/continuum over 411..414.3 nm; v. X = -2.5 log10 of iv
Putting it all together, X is -0.17 mag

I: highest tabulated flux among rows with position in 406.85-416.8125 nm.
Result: 22.1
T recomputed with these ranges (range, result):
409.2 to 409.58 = 14.4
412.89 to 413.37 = 18.3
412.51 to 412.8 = 17.1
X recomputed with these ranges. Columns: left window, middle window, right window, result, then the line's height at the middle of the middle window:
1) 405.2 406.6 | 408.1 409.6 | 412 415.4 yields 0.147 mag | 17.9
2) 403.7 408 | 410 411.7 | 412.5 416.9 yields 0.260 mag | 18.1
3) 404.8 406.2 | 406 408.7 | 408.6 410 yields -0.106 mag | 16.1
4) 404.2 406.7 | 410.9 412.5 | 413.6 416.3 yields 0.127 mag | 17.8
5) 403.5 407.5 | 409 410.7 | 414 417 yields 0.329 mag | 18.1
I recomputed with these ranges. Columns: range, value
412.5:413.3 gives 20.6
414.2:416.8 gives 19.9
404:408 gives 21.5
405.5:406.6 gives 19.7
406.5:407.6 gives 20.8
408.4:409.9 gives 18.9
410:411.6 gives 20.7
